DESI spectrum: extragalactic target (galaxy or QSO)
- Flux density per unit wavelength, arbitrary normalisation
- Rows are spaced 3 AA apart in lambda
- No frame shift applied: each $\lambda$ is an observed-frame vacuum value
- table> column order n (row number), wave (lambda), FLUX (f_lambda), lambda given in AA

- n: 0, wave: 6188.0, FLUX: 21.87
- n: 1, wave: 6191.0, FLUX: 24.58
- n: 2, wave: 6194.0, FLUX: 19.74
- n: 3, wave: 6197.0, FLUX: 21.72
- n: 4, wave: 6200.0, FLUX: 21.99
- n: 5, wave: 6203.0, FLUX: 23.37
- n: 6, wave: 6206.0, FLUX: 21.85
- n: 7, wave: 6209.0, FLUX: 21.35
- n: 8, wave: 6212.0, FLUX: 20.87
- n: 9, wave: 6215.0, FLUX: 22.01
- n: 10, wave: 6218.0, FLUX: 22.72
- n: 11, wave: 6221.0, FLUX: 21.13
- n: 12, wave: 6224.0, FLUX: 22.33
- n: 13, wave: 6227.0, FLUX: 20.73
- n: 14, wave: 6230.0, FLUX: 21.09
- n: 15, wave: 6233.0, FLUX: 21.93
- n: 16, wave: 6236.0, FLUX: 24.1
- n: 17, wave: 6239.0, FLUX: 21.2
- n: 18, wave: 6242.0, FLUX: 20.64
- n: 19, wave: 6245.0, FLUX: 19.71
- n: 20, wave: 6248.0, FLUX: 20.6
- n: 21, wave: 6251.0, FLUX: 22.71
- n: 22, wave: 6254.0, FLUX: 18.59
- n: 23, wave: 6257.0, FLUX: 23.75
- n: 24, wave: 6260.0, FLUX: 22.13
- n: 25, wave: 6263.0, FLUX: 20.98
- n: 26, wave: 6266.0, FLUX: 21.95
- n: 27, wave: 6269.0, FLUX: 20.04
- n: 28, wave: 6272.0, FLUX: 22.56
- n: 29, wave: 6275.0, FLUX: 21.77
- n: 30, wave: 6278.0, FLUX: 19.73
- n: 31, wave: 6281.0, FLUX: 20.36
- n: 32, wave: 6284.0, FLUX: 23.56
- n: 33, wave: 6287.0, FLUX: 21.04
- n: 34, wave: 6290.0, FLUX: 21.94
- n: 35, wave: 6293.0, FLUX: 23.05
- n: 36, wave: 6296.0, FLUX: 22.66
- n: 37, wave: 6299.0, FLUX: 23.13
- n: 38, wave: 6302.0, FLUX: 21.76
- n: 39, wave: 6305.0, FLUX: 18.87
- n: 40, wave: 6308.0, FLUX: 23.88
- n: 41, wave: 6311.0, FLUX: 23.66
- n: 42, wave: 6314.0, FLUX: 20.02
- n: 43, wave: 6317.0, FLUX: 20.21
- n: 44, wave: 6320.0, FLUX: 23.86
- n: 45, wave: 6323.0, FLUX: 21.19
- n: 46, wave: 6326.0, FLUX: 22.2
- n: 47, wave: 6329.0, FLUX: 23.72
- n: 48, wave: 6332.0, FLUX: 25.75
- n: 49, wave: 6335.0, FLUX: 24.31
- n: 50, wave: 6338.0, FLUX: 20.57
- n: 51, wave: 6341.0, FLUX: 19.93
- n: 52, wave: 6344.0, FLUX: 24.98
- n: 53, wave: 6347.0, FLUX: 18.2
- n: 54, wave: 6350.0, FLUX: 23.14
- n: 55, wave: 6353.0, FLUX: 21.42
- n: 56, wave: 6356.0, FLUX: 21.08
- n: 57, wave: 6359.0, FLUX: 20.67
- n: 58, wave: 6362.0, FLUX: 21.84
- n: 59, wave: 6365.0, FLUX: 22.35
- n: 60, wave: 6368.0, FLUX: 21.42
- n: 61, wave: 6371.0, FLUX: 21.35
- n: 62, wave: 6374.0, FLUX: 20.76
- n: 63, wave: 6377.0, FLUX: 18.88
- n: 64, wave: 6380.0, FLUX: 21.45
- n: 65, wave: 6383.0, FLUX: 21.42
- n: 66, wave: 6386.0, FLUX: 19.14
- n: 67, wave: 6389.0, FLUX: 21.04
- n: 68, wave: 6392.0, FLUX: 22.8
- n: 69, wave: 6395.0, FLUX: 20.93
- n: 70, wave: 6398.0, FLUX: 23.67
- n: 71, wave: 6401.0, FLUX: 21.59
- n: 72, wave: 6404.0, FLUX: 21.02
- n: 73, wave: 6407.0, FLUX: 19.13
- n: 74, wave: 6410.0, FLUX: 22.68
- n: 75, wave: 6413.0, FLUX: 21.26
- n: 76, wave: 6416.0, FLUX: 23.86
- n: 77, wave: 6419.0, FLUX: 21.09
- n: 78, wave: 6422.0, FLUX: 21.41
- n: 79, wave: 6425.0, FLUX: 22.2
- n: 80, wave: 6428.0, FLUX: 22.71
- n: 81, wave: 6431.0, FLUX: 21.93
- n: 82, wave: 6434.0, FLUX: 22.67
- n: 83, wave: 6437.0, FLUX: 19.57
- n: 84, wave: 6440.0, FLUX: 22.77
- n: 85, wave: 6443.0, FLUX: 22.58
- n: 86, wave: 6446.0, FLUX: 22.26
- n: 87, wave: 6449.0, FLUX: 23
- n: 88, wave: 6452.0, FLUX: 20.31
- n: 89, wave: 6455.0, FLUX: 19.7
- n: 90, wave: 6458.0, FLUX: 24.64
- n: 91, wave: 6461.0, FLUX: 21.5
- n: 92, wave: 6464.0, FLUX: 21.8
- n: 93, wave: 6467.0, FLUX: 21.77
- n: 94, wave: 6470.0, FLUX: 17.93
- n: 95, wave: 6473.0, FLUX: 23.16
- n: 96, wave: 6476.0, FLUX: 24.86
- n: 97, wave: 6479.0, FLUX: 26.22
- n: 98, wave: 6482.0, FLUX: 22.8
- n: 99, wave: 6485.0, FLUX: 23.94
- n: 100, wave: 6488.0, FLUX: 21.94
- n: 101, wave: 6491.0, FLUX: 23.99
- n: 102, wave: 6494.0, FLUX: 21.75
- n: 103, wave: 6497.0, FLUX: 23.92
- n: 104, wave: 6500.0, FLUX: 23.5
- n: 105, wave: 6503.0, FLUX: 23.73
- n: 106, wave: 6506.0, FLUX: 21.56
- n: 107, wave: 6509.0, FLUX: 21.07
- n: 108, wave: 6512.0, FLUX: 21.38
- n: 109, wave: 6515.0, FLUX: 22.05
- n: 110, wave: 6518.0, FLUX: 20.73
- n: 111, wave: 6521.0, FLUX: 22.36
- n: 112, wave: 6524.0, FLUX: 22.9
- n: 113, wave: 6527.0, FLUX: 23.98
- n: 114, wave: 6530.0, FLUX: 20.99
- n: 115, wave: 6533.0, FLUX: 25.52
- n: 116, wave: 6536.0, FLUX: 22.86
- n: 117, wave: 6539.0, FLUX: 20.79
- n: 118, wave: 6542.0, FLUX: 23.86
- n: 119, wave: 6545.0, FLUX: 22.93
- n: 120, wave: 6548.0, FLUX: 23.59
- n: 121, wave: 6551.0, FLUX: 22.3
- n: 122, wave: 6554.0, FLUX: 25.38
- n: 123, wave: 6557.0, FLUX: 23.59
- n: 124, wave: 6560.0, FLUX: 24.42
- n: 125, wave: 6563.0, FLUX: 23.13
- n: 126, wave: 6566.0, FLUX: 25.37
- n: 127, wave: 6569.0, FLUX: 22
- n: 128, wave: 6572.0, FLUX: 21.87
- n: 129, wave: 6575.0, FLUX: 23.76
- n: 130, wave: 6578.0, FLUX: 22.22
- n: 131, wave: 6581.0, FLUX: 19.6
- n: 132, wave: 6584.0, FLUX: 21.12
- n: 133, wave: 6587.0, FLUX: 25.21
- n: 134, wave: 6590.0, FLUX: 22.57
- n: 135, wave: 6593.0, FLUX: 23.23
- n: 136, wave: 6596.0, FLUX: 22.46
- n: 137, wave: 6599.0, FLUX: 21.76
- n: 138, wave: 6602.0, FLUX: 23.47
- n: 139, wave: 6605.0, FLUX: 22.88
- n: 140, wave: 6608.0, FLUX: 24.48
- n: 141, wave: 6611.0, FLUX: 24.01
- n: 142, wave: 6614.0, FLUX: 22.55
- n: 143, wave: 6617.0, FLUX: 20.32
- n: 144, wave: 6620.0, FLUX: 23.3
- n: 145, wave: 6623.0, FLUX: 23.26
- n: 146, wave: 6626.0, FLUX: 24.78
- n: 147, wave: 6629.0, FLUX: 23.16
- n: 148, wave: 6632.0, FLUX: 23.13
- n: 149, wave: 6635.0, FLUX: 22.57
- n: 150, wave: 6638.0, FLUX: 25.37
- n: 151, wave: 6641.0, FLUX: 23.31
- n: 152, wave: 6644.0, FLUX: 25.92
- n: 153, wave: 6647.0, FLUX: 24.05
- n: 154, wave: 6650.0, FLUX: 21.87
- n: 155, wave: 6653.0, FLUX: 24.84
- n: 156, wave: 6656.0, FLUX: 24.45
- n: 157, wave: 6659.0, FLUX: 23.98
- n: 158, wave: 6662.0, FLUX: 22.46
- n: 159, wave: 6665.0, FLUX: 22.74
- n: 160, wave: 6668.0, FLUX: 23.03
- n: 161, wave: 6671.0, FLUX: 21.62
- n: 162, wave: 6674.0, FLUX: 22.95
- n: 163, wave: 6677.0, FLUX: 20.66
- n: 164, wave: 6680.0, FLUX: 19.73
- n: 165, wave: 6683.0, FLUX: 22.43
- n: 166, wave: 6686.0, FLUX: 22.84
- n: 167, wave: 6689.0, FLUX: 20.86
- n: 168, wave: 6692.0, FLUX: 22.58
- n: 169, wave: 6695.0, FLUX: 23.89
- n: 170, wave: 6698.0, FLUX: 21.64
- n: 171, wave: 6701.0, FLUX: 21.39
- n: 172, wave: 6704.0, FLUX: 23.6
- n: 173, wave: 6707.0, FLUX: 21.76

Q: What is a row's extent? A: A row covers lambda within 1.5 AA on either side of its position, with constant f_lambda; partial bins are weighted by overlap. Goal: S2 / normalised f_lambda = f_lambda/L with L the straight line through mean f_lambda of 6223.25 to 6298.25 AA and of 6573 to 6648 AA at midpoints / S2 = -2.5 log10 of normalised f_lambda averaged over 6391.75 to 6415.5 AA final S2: 0.027 mag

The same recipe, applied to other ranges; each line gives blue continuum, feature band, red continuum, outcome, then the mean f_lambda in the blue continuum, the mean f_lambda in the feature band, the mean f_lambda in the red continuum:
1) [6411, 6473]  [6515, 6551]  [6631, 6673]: -0.01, 21.8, 22.7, 23.5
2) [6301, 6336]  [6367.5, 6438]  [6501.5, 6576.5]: 0.06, 22.4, 21.4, 22.9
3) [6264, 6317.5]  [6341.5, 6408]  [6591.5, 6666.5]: 0.04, 21.7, 21.3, 23.4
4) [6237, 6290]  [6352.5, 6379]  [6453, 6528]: 0.04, 21.3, 21.1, 22.5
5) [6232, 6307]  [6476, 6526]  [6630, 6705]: -0.02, 21.6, 22.8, 22.9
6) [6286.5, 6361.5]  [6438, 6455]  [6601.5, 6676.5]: 0.03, 22.1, 21.9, 23.3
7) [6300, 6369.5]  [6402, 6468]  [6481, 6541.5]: 0.03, 22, 21.8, 22.6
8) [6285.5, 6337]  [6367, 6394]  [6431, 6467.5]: 0.06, 22.4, 20.9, 21.9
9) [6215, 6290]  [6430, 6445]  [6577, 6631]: 0.01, 21.5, 21.9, 22.8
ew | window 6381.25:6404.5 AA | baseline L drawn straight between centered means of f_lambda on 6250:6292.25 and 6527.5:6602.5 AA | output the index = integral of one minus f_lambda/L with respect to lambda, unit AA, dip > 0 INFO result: 0.7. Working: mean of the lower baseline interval 21.5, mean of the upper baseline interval 23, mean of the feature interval 21.5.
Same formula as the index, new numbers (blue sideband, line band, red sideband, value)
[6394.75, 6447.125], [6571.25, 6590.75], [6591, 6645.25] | 0.6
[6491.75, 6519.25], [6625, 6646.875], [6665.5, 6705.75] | -1.8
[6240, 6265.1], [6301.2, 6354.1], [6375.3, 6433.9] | -1.9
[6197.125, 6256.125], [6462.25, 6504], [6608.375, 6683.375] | -0.8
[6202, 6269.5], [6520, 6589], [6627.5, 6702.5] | -1.6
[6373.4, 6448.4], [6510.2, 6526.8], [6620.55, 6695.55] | 0.1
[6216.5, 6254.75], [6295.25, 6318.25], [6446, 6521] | -0.1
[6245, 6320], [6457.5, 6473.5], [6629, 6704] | 0.5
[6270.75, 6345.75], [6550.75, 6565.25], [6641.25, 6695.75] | -0.9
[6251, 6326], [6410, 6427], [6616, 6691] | 0.1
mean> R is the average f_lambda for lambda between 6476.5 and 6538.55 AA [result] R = 22.9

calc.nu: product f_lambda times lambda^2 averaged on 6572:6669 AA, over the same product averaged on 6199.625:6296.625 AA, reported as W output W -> 1.20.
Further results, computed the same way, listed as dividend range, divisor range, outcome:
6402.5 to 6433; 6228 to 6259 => 1.07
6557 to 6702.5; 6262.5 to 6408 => 1.16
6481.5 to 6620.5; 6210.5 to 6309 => 1.16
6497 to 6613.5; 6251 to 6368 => 1.13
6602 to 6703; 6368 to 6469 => 1.14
